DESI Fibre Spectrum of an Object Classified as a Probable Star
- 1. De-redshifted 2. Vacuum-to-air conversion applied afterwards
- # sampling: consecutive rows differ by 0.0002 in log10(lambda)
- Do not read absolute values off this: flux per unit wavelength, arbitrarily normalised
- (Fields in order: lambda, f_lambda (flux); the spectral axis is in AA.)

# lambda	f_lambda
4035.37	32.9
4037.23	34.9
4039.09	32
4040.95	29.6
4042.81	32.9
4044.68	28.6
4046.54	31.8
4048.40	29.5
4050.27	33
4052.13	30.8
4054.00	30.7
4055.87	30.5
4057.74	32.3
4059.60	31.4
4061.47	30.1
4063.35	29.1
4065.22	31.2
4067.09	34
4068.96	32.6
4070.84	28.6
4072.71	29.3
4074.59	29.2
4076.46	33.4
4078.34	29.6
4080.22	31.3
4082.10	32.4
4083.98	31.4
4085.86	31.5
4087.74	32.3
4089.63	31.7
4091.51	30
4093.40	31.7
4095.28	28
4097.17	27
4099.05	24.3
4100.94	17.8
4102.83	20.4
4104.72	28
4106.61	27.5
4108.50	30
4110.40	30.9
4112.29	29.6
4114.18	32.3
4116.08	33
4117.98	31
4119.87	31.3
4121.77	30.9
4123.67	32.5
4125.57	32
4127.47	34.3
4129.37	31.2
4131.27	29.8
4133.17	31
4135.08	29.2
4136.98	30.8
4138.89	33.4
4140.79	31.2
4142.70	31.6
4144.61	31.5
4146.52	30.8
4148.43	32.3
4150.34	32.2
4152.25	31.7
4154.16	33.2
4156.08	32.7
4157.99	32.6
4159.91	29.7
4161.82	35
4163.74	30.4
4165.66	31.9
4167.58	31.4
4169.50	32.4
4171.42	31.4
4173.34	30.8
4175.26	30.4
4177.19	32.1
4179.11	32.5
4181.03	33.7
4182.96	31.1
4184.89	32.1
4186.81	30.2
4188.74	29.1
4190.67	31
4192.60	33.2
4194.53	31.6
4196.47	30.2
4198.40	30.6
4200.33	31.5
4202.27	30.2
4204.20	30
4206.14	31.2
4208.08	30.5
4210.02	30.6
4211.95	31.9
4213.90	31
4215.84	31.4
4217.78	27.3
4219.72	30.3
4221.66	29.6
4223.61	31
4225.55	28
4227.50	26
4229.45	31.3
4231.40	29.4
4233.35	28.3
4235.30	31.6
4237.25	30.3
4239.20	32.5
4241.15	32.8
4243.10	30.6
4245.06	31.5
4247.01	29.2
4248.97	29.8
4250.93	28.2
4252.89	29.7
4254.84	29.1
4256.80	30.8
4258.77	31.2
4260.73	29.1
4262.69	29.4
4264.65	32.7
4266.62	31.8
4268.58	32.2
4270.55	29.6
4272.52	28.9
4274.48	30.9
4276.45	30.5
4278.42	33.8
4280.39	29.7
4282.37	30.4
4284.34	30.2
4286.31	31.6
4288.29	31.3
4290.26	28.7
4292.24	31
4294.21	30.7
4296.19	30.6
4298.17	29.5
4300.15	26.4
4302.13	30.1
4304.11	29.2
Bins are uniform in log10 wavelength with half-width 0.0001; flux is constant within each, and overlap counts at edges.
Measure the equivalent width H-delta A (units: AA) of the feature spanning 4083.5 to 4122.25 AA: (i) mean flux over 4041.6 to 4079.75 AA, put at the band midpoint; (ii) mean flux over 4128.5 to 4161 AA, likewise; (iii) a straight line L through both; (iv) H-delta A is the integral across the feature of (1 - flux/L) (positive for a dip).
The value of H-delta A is 2.7 AA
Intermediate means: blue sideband 30.9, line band 29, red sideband 31.5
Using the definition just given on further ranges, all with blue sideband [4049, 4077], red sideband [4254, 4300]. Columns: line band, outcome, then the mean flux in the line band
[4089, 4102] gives 1.64 AA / 27.1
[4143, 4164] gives -0.84 AA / 32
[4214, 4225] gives 0.26 AA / 30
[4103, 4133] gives 0.21 AA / 30.7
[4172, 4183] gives -0.38 AA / 31.8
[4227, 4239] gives 0.32 AA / 29.8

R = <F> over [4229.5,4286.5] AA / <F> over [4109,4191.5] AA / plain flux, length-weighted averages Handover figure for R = 0.97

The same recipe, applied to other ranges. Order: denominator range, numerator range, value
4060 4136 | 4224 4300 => 1.01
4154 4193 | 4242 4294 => 0.96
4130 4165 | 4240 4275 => 0.96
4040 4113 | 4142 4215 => 1.05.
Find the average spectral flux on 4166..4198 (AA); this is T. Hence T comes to 31.4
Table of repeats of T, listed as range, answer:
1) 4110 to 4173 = 31.7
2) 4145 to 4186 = 31.9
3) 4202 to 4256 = 30.1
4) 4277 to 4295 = 30.8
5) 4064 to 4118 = 29.6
